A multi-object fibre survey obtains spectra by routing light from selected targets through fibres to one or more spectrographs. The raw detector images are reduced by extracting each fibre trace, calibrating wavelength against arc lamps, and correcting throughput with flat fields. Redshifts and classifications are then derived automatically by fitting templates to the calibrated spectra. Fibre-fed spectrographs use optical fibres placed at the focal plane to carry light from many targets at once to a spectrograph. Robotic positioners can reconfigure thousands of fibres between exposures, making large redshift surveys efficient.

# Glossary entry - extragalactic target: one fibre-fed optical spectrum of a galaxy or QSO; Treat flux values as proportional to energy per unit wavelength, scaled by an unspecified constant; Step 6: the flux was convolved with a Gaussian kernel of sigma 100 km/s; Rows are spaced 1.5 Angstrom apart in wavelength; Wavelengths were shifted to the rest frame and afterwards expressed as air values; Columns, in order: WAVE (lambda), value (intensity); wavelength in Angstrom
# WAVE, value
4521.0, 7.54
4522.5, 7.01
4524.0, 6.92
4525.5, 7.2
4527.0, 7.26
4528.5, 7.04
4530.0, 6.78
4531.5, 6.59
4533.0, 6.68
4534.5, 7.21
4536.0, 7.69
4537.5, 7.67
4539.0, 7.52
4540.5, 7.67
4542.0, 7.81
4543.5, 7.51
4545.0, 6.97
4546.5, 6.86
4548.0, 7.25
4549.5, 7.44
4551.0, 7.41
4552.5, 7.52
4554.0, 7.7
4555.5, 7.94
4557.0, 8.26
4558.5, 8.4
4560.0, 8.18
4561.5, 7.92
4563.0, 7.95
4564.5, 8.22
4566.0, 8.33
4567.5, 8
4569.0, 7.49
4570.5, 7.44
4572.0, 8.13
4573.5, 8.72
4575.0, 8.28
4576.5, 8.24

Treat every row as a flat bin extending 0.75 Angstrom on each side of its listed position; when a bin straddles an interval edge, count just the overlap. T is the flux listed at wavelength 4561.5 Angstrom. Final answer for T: 7.92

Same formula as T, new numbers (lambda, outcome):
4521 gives 7.54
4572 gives 8.13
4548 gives 7.25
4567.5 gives 8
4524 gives 6.92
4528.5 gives 7.04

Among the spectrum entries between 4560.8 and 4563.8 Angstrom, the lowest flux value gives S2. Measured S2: 7.92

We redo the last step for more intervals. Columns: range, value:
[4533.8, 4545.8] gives 6.97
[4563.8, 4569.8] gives 7.49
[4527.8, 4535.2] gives 6.59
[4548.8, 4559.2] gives 7.41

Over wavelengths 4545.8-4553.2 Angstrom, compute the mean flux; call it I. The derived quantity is 7.3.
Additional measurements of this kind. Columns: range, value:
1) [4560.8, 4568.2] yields 8.09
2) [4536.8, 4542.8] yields 7.67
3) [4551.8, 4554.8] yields 7.62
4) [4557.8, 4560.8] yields 8.28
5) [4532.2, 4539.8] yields 7.35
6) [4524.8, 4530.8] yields 7.06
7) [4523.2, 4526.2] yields 7.06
